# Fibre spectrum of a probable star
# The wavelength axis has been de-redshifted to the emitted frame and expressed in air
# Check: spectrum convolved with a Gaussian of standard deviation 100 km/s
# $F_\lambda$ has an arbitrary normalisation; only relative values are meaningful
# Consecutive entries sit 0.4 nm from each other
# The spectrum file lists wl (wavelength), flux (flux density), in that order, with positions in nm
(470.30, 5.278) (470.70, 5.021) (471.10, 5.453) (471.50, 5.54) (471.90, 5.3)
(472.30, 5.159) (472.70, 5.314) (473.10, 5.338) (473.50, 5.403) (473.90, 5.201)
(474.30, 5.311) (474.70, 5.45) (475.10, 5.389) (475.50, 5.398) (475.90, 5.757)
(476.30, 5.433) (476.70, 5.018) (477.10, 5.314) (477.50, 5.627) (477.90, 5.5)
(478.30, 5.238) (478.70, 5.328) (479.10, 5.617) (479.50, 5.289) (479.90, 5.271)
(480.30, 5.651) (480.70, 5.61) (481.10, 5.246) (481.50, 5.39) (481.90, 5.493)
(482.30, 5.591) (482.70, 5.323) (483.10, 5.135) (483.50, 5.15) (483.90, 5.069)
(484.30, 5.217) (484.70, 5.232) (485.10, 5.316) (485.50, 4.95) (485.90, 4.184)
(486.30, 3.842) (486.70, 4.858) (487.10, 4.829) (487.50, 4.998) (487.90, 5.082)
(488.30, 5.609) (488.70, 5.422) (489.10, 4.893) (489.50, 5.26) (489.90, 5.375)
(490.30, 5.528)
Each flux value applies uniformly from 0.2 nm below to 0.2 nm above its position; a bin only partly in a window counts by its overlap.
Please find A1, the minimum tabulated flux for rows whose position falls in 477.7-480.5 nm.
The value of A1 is 5.238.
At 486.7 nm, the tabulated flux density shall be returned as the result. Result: 4.858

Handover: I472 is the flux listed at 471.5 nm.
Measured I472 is 5.54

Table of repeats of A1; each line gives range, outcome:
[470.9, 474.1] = 5.159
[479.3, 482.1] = 5.246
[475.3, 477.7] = 5.018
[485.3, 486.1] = 4.184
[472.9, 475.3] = 5.201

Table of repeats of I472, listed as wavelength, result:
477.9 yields 5.5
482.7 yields 5.323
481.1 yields 5.246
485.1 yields 5.316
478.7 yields 5.328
